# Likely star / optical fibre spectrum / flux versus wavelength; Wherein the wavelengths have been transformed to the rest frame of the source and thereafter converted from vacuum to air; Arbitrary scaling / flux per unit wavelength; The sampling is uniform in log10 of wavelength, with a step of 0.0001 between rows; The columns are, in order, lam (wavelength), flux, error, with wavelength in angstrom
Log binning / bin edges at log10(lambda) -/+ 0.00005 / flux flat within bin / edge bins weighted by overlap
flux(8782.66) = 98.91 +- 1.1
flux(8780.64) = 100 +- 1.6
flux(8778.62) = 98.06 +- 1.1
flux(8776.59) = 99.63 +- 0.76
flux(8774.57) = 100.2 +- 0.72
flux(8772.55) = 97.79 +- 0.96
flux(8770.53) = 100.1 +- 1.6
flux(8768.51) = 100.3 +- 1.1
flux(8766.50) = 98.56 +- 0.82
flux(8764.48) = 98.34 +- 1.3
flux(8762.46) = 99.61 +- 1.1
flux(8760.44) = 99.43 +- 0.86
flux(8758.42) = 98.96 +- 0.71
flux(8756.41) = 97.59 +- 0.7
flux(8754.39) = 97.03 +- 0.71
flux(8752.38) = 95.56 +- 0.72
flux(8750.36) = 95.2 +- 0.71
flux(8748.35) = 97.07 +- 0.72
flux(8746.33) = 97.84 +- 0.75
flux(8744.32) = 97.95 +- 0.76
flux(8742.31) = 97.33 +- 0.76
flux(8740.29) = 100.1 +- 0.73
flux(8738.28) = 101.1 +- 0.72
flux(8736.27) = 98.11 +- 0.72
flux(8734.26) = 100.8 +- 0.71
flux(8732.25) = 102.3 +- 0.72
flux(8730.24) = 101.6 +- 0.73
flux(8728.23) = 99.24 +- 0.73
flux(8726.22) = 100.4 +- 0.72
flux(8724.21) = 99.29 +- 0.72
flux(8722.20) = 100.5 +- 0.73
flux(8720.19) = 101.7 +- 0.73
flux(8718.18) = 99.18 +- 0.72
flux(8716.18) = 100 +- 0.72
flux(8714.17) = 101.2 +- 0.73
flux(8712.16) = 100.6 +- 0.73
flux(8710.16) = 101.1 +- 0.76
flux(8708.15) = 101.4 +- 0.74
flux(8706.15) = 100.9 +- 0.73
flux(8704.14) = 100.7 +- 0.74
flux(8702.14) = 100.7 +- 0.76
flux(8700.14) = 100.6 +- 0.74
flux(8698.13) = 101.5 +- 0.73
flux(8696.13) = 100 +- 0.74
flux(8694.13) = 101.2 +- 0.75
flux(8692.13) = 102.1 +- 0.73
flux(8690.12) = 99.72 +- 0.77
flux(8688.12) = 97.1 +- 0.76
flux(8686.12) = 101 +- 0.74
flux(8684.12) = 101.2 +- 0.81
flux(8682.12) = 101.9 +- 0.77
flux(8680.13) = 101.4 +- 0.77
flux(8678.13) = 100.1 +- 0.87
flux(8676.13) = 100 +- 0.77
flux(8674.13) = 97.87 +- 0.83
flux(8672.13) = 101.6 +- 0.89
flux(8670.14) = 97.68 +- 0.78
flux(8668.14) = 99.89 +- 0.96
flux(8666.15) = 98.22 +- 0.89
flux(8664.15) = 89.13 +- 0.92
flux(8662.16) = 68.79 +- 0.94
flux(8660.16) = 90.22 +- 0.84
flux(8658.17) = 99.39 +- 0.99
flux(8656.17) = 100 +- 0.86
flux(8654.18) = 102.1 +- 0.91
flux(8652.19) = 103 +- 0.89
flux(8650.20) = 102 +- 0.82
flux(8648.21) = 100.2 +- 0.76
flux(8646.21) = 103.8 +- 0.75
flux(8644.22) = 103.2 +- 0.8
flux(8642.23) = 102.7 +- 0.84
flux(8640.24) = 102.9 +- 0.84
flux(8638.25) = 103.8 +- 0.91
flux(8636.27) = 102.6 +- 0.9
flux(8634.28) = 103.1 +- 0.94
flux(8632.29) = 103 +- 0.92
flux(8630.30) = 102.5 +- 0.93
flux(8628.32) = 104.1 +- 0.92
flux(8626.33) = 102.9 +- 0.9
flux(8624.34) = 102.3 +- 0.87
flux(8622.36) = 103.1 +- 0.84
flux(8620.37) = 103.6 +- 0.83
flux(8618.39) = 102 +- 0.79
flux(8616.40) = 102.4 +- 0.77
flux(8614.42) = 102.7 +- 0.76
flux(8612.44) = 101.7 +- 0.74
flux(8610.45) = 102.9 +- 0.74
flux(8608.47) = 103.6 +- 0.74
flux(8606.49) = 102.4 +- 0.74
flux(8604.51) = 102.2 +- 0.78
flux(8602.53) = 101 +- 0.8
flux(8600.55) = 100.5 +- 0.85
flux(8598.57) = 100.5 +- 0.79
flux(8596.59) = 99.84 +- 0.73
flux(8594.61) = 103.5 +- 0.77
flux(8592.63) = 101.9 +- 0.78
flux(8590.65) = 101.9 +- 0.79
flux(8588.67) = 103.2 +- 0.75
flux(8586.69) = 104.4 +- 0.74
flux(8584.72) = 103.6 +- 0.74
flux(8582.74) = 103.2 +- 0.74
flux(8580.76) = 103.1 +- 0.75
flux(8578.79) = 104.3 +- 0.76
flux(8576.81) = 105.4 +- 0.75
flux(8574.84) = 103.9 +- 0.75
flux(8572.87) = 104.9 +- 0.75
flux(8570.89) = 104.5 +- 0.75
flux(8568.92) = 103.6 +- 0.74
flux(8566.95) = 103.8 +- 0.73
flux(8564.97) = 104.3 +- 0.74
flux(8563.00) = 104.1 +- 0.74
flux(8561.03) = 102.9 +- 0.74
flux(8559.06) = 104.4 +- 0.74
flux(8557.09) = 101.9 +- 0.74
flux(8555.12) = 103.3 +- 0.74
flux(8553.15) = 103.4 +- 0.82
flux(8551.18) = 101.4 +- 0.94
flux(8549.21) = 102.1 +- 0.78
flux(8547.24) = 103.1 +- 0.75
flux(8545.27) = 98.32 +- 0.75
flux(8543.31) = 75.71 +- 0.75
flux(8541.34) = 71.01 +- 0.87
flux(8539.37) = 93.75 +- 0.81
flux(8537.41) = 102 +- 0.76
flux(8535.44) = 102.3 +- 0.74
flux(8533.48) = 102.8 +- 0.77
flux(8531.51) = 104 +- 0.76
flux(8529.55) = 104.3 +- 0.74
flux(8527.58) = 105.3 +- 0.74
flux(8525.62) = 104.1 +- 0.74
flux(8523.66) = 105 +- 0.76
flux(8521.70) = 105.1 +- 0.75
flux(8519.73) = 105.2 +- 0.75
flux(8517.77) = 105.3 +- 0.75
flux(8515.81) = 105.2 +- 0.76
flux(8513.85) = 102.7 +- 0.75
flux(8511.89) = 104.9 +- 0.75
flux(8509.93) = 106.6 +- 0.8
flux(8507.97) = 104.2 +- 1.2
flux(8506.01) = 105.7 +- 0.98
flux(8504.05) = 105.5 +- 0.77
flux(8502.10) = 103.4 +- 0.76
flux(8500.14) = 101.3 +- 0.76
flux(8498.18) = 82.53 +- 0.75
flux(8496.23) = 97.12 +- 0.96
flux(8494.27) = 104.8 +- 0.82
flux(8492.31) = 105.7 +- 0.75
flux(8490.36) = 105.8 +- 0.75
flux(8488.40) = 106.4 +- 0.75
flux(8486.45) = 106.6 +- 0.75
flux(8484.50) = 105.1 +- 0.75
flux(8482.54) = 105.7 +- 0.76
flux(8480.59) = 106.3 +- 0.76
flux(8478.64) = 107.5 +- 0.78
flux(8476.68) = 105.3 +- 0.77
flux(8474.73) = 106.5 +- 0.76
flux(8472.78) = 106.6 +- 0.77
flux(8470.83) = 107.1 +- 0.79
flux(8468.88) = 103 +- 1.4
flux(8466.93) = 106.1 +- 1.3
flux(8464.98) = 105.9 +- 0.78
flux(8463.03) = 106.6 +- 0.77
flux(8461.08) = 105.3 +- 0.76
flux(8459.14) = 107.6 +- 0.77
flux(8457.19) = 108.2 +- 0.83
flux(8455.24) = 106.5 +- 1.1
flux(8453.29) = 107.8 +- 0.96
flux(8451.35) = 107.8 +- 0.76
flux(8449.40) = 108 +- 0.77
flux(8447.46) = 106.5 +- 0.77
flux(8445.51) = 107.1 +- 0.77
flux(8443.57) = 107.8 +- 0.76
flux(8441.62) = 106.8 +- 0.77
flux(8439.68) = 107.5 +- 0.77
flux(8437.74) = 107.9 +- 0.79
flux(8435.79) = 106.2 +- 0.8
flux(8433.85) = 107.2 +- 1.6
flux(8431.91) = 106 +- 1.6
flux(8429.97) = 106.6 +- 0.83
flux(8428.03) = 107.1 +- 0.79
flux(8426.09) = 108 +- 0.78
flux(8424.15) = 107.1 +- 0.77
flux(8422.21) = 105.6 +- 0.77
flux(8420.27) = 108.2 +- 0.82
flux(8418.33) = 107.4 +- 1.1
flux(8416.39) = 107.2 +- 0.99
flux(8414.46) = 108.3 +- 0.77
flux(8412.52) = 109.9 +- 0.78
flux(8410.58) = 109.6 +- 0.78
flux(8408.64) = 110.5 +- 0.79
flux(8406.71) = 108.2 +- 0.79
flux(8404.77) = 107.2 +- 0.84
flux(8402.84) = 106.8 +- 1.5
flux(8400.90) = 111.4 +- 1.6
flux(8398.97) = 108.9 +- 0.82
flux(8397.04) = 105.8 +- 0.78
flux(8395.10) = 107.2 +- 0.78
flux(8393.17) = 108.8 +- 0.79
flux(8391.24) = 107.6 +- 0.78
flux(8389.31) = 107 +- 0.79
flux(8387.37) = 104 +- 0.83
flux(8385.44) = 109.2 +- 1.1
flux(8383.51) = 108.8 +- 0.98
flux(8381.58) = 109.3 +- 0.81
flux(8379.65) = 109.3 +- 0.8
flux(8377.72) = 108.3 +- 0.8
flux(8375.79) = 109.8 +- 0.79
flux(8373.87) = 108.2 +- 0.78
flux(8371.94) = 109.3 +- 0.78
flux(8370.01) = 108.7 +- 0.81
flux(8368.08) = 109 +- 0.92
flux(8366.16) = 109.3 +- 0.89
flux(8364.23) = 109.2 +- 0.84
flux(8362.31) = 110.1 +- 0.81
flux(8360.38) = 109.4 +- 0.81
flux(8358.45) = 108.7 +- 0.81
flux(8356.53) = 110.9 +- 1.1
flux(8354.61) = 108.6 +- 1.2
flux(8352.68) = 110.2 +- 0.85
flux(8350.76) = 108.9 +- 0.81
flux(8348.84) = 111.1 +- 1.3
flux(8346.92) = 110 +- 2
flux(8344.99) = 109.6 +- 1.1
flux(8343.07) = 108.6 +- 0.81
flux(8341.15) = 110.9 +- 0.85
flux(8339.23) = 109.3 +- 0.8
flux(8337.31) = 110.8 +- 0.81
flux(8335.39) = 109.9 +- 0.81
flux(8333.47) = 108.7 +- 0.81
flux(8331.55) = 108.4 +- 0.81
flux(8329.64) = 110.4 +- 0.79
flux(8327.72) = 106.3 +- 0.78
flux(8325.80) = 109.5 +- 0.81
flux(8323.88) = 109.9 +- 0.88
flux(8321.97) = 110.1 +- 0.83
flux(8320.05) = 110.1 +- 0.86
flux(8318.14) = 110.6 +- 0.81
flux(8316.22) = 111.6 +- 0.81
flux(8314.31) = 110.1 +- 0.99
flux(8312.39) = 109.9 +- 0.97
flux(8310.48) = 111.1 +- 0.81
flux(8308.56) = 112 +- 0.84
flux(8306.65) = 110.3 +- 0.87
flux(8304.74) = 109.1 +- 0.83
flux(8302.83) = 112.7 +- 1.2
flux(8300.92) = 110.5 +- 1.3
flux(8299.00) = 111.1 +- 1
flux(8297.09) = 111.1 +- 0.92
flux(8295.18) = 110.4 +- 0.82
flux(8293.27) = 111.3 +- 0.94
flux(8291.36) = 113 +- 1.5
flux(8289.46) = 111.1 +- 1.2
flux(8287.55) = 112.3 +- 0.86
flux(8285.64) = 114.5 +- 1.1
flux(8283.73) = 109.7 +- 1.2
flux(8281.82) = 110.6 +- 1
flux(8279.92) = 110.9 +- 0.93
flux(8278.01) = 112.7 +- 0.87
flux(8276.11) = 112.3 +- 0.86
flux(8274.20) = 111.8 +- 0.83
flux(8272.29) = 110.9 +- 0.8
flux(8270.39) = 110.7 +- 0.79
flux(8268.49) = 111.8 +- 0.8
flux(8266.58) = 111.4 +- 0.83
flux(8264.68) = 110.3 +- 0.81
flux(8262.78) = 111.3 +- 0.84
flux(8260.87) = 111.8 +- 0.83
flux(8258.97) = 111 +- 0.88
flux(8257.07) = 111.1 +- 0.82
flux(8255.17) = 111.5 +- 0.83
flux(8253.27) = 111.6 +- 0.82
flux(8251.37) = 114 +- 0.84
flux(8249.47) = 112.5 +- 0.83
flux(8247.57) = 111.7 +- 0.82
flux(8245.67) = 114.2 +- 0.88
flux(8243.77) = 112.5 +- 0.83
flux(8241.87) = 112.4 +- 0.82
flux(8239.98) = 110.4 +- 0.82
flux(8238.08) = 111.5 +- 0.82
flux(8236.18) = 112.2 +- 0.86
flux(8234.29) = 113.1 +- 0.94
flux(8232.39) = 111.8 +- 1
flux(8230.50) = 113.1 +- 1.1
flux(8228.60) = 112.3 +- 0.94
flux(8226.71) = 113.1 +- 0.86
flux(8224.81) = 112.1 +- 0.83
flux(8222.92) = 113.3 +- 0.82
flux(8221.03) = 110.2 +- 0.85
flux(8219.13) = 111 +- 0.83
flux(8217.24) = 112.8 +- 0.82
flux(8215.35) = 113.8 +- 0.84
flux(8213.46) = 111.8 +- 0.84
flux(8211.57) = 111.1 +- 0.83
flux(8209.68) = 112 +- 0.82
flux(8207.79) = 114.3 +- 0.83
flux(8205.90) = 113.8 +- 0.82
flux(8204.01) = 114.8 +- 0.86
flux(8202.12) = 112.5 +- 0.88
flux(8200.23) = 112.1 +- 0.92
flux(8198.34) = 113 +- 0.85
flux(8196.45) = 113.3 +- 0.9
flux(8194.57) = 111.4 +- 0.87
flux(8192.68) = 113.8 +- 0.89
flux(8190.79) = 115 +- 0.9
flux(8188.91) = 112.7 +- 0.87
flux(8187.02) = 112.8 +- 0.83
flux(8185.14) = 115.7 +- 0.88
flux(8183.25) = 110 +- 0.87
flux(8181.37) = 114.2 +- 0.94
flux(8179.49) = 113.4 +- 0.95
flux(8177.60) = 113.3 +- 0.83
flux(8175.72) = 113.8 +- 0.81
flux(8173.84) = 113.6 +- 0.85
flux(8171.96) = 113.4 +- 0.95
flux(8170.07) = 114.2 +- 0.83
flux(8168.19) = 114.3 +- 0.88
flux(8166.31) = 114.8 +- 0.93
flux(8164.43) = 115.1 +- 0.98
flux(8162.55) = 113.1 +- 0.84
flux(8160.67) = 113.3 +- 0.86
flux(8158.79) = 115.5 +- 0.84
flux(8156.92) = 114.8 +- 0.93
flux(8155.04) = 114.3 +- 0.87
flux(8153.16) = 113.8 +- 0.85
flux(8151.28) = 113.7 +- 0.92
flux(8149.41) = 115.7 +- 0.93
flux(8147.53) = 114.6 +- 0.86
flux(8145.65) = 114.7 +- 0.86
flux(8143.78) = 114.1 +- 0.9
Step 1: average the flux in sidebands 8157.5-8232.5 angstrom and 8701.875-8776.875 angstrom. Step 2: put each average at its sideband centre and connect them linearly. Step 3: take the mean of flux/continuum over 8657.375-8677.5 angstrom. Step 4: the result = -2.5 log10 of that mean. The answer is 0.08 mag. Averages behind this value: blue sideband 113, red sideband 99.4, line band 94.3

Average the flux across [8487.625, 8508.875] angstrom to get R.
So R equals 102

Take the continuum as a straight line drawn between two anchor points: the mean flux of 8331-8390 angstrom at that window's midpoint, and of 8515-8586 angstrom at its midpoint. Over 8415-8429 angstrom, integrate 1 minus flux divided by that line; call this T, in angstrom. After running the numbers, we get -0.1 angstrom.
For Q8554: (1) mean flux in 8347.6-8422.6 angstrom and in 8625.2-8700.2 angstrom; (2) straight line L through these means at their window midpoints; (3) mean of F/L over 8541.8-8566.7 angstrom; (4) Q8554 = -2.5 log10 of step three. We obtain 0.04 mag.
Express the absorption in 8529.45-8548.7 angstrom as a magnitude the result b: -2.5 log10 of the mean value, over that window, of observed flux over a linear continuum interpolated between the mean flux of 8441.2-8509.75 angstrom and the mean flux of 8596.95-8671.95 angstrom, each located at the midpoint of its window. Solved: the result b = 0.08 mag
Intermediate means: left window 105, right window 100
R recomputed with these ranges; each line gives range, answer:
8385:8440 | 108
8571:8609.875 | 103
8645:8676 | 97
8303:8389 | 109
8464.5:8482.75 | 106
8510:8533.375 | 105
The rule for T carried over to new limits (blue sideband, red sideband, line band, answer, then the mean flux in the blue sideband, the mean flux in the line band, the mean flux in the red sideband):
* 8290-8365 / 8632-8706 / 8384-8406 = 0.1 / 110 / 108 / 99.6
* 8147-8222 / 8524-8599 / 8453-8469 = -0.3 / 113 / 106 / 101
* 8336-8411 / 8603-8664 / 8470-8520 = 0.5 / 109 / 104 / 101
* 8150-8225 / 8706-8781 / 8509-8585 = 1.7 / 113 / 102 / 99.3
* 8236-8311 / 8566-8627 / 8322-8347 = 0.1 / 112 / 109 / 103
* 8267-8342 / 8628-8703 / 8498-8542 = 0.9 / 111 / 102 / 99.7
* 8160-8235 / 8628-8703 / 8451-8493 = -0.4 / 113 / 106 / 99.7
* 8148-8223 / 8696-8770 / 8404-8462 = -0.2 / 113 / 108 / 99.6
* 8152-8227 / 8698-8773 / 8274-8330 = -0.2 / 113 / 111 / 99.5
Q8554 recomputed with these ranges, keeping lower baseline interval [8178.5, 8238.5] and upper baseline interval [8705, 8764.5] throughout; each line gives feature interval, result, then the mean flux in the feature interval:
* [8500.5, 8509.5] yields 0.006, 105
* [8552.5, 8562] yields 0.007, 103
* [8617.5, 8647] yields -0.011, 103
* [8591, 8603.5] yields 0.018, 101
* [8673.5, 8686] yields 0.003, 101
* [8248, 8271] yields -0.001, 112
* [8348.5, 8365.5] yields -0.006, 110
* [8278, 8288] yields -0.007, 112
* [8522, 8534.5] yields 0.003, 104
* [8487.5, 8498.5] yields 0.043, 101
